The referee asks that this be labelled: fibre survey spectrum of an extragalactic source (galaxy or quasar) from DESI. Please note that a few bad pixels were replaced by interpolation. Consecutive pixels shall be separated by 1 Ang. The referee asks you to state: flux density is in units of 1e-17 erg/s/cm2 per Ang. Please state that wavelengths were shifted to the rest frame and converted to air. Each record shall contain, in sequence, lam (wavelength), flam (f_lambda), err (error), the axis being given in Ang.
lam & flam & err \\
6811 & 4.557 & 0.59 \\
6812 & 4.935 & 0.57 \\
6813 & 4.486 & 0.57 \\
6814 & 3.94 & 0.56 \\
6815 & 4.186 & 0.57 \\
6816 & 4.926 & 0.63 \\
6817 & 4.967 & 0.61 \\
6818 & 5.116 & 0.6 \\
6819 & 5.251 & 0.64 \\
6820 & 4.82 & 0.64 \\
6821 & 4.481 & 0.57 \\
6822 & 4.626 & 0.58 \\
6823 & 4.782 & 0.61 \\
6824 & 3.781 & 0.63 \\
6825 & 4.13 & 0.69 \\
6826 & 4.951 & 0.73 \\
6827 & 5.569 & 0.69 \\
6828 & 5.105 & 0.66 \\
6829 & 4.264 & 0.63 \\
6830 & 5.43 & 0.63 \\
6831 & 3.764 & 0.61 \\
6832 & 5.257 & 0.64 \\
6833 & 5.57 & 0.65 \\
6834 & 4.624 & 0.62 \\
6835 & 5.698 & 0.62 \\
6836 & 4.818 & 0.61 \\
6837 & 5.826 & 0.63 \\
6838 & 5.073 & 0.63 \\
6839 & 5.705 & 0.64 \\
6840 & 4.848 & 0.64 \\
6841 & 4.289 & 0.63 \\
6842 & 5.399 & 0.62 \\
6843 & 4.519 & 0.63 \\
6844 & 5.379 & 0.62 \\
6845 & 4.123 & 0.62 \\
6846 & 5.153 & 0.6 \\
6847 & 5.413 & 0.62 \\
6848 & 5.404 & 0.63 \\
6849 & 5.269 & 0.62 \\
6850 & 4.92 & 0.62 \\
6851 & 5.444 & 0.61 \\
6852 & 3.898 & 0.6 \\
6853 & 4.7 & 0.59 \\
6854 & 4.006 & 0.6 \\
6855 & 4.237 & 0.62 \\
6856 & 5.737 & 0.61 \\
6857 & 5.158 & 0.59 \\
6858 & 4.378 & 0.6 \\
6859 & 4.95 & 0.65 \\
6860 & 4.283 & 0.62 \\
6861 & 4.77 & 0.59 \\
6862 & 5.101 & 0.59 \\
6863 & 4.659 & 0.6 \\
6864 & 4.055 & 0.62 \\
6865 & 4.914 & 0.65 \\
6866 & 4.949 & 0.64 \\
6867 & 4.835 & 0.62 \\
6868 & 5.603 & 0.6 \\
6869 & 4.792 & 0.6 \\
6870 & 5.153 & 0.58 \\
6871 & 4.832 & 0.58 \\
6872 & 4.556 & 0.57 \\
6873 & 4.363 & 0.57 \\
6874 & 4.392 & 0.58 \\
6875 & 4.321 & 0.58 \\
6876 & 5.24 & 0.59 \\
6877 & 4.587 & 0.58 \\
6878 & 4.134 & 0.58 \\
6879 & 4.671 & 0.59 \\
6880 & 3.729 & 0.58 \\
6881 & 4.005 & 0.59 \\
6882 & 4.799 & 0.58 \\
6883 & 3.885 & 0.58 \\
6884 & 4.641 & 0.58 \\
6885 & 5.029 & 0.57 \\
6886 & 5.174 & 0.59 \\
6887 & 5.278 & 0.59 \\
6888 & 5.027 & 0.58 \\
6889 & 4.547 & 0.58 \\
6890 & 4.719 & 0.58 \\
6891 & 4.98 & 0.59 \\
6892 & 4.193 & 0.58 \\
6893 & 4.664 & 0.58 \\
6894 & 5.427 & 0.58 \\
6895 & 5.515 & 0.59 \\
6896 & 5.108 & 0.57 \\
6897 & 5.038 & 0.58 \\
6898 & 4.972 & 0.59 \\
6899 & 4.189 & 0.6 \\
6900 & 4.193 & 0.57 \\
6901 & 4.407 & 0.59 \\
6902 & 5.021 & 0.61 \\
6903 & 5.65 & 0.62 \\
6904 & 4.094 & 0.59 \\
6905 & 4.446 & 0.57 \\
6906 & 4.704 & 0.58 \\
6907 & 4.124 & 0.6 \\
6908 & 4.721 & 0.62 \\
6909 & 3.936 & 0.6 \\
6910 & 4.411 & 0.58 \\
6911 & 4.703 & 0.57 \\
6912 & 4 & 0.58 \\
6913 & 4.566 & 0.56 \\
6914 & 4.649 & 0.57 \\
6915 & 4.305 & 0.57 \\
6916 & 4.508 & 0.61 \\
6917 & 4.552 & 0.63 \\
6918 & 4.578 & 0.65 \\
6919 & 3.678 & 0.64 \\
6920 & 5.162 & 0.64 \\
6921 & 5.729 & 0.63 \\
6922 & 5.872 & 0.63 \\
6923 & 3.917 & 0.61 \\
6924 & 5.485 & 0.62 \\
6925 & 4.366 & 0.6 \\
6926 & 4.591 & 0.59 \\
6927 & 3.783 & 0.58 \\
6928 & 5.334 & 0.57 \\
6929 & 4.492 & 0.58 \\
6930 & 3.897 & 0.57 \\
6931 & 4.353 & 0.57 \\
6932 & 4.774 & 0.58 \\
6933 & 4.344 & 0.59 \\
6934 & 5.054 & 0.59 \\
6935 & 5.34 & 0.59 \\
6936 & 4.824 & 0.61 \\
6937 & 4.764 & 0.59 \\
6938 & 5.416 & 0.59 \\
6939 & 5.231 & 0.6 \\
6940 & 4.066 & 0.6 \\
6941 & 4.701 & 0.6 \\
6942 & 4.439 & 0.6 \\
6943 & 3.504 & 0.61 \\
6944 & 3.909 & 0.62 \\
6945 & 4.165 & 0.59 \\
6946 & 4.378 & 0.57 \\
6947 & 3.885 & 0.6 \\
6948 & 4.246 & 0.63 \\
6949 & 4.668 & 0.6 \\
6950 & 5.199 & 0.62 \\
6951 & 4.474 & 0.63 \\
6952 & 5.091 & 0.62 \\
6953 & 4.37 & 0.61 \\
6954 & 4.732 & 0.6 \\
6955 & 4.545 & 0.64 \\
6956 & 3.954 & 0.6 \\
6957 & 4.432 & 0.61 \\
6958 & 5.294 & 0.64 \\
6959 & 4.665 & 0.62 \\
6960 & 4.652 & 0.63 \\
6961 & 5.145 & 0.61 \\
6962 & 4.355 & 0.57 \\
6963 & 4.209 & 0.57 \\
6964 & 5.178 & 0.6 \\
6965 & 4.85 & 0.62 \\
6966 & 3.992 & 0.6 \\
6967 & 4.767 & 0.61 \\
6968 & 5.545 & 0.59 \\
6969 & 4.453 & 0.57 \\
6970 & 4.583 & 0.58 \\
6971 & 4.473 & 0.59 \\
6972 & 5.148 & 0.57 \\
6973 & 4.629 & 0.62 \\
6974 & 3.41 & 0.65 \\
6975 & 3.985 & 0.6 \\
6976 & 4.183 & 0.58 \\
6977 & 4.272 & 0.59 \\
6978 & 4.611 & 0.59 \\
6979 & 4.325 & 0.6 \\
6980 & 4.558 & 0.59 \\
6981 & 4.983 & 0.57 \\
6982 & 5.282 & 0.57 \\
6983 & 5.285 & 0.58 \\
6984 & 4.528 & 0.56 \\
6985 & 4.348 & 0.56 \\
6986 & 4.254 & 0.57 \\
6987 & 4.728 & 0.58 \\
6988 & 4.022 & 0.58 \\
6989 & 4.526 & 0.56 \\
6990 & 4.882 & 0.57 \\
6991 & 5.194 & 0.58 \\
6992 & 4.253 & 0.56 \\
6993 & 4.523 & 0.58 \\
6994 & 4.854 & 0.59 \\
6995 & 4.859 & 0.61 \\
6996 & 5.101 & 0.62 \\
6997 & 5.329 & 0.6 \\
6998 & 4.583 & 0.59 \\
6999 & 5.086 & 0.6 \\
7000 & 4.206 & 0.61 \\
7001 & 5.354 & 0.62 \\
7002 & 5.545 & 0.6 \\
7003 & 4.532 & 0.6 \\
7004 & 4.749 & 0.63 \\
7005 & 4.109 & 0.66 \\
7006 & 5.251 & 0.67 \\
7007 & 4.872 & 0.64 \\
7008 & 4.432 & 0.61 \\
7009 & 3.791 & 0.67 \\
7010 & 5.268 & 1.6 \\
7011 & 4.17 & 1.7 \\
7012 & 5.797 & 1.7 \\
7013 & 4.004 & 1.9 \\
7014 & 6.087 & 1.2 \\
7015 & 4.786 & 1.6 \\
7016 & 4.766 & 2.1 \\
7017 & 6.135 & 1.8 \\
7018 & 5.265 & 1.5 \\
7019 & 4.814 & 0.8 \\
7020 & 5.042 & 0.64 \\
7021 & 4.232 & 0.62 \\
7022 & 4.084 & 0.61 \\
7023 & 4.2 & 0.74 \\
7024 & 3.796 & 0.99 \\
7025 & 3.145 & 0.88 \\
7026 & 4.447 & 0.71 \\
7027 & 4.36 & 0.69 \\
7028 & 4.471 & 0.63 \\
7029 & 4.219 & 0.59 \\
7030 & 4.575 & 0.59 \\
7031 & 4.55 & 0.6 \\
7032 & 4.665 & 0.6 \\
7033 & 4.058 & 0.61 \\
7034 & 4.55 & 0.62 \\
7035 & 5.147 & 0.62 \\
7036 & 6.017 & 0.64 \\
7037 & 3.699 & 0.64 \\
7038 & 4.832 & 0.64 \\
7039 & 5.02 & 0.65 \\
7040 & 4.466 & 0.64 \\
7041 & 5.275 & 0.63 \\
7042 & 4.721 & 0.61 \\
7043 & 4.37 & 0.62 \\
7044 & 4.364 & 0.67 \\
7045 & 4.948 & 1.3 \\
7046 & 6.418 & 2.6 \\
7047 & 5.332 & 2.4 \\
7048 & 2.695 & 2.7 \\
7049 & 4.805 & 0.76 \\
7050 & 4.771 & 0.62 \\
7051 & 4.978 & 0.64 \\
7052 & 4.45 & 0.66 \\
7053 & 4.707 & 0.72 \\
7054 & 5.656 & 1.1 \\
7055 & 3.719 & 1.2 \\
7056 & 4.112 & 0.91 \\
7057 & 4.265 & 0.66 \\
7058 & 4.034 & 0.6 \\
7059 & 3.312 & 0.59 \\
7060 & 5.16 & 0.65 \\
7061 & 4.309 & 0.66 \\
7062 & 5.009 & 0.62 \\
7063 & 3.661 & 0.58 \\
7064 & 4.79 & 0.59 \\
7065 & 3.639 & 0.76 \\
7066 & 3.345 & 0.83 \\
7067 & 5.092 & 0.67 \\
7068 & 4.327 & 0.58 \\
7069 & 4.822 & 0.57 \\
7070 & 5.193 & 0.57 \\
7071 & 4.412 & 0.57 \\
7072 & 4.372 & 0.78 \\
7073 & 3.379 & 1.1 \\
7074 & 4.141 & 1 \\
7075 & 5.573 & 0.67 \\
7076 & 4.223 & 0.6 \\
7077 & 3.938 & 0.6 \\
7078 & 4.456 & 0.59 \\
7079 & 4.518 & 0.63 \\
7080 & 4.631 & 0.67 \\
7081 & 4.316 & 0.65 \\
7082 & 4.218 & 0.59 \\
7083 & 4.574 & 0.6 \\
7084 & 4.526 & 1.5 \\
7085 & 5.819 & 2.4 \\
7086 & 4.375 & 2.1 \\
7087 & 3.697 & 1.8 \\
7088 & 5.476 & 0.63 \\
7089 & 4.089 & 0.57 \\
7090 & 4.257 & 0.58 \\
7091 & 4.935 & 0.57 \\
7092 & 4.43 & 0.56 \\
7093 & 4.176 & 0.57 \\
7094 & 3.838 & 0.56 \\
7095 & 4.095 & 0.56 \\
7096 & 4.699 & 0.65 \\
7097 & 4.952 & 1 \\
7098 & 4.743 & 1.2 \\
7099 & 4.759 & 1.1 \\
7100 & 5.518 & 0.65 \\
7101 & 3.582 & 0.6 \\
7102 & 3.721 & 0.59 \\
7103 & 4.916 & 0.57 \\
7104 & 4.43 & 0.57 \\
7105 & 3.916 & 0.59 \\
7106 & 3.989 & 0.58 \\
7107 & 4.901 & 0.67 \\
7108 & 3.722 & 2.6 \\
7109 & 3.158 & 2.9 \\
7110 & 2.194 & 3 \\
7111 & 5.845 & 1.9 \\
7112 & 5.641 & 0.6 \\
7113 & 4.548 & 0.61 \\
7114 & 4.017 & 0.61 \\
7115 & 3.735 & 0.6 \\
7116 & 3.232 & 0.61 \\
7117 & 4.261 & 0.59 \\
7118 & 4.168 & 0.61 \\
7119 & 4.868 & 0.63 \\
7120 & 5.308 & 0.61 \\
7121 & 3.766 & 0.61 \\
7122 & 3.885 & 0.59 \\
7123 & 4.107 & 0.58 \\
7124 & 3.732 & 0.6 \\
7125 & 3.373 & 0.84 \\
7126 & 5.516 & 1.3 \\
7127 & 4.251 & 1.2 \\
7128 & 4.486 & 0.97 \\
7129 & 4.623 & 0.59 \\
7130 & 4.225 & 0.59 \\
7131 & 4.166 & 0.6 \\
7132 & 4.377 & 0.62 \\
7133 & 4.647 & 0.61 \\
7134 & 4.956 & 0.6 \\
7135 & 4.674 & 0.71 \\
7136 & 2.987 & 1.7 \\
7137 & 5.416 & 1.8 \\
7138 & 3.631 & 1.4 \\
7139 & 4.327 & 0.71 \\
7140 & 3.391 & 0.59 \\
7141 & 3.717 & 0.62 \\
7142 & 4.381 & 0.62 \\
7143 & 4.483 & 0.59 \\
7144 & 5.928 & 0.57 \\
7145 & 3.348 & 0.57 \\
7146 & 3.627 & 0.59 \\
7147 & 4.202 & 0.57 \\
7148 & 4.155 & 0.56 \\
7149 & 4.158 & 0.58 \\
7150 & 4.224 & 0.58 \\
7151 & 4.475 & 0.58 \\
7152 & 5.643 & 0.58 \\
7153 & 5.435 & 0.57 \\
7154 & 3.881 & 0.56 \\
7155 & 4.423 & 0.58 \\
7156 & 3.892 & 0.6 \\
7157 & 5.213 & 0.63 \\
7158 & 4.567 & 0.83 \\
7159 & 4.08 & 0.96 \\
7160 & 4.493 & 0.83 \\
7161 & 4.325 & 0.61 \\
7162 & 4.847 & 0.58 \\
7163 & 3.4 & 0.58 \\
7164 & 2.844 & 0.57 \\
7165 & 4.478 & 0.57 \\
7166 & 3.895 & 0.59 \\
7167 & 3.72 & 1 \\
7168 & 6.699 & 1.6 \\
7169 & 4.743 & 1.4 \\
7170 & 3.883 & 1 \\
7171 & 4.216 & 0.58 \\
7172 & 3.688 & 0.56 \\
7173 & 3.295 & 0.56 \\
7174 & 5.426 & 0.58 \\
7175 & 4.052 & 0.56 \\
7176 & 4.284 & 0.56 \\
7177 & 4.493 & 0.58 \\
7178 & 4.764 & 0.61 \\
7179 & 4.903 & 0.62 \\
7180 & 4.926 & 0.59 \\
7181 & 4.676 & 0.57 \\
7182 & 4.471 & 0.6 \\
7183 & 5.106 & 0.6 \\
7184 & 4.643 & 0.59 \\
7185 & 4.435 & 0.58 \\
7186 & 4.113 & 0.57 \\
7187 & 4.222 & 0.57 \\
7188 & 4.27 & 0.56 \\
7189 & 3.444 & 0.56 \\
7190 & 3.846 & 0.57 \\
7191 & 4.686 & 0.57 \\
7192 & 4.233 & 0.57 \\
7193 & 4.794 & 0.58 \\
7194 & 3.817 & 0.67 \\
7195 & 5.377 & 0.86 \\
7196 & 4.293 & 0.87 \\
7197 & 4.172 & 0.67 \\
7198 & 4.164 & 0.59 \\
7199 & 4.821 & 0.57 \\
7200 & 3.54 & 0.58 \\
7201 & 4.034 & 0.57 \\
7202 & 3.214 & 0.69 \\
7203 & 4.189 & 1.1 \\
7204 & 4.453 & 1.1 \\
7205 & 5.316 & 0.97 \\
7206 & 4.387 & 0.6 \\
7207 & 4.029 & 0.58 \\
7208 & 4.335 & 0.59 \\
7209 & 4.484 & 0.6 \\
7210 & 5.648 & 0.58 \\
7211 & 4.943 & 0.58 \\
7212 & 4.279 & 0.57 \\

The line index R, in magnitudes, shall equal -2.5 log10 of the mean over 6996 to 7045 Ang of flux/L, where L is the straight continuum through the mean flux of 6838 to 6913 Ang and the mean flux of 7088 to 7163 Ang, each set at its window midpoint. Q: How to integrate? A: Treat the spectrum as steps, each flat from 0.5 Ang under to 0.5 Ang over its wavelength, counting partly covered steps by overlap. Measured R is -0.05 mag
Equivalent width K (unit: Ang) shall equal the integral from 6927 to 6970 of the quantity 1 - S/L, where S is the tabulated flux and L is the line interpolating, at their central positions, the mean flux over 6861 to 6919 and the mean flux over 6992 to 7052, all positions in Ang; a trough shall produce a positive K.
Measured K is 0.7 Ang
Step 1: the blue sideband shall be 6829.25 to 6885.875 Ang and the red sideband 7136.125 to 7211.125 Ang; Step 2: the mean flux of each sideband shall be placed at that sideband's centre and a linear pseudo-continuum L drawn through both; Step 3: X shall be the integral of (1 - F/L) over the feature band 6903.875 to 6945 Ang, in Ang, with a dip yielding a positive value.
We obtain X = 1.28 Ang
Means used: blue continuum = 4.81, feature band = 4.57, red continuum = 4.37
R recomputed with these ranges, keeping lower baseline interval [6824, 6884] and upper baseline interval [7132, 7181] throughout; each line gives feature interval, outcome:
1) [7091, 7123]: 0.034 mag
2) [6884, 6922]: 0.002 mag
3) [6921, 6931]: 0.004 mag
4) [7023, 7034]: 0.075 mag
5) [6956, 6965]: -0.014 mag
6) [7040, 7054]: -0.060 mag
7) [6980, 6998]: -0.034 mag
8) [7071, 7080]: 0.032 mag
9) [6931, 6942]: -0.030 mag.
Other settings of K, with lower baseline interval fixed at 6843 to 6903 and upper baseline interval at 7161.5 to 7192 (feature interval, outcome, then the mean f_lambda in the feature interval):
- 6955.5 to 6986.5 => 0.3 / 4.59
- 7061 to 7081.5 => 0.5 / 4.39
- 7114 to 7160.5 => 1.0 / 4.31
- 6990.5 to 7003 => -0.8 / 4.89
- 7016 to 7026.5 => 0.1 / 4.53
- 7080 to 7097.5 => -0.1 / 4.5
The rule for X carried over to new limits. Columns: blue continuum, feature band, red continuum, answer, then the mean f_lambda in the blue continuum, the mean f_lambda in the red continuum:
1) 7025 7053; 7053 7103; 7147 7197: 1.54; 4.65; 4.4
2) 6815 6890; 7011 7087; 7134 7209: -0.76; 4.81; 4.34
